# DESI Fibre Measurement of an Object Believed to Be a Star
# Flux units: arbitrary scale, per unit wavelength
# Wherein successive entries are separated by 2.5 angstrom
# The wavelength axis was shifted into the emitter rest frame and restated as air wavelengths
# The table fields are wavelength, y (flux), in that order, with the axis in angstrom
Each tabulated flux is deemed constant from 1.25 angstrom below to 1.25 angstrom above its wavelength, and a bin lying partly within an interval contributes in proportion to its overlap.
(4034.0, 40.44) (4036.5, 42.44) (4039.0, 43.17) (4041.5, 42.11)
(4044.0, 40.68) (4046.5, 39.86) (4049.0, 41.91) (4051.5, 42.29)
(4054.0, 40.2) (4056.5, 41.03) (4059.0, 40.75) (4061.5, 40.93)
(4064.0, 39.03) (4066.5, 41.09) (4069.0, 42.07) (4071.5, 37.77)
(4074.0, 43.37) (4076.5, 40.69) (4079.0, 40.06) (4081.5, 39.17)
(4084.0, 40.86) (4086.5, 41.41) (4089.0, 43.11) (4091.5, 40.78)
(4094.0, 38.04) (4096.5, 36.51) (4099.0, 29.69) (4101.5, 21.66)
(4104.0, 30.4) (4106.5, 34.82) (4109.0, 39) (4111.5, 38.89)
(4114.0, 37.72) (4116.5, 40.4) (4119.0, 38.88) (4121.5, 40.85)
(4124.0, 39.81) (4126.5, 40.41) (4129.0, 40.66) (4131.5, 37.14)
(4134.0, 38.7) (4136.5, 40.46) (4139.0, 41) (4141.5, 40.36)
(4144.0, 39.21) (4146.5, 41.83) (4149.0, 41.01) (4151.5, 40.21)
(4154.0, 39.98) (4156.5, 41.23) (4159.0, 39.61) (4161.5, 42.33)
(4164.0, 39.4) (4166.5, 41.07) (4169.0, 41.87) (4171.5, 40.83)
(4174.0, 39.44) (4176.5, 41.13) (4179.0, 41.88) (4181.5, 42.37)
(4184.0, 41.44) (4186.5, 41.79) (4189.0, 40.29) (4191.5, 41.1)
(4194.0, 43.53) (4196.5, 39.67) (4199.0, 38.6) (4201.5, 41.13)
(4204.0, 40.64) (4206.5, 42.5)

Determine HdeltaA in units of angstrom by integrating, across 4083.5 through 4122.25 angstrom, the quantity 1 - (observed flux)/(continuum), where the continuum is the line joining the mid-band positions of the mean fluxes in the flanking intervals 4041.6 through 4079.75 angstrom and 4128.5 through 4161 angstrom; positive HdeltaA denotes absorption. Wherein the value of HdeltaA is 3.39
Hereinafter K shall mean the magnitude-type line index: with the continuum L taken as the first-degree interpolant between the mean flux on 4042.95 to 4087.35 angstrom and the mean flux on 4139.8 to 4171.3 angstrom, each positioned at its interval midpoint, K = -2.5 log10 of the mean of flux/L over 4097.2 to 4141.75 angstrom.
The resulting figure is 0.098 mag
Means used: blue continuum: 40.7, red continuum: 40.7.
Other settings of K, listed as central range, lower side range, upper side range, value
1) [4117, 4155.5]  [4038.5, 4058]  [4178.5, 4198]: 0.036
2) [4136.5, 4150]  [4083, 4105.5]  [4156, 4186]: -0.041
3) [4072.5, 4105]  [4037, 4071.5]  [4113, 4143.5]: 0.085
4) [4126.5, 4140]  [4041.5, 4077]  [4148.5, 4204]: 0.034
